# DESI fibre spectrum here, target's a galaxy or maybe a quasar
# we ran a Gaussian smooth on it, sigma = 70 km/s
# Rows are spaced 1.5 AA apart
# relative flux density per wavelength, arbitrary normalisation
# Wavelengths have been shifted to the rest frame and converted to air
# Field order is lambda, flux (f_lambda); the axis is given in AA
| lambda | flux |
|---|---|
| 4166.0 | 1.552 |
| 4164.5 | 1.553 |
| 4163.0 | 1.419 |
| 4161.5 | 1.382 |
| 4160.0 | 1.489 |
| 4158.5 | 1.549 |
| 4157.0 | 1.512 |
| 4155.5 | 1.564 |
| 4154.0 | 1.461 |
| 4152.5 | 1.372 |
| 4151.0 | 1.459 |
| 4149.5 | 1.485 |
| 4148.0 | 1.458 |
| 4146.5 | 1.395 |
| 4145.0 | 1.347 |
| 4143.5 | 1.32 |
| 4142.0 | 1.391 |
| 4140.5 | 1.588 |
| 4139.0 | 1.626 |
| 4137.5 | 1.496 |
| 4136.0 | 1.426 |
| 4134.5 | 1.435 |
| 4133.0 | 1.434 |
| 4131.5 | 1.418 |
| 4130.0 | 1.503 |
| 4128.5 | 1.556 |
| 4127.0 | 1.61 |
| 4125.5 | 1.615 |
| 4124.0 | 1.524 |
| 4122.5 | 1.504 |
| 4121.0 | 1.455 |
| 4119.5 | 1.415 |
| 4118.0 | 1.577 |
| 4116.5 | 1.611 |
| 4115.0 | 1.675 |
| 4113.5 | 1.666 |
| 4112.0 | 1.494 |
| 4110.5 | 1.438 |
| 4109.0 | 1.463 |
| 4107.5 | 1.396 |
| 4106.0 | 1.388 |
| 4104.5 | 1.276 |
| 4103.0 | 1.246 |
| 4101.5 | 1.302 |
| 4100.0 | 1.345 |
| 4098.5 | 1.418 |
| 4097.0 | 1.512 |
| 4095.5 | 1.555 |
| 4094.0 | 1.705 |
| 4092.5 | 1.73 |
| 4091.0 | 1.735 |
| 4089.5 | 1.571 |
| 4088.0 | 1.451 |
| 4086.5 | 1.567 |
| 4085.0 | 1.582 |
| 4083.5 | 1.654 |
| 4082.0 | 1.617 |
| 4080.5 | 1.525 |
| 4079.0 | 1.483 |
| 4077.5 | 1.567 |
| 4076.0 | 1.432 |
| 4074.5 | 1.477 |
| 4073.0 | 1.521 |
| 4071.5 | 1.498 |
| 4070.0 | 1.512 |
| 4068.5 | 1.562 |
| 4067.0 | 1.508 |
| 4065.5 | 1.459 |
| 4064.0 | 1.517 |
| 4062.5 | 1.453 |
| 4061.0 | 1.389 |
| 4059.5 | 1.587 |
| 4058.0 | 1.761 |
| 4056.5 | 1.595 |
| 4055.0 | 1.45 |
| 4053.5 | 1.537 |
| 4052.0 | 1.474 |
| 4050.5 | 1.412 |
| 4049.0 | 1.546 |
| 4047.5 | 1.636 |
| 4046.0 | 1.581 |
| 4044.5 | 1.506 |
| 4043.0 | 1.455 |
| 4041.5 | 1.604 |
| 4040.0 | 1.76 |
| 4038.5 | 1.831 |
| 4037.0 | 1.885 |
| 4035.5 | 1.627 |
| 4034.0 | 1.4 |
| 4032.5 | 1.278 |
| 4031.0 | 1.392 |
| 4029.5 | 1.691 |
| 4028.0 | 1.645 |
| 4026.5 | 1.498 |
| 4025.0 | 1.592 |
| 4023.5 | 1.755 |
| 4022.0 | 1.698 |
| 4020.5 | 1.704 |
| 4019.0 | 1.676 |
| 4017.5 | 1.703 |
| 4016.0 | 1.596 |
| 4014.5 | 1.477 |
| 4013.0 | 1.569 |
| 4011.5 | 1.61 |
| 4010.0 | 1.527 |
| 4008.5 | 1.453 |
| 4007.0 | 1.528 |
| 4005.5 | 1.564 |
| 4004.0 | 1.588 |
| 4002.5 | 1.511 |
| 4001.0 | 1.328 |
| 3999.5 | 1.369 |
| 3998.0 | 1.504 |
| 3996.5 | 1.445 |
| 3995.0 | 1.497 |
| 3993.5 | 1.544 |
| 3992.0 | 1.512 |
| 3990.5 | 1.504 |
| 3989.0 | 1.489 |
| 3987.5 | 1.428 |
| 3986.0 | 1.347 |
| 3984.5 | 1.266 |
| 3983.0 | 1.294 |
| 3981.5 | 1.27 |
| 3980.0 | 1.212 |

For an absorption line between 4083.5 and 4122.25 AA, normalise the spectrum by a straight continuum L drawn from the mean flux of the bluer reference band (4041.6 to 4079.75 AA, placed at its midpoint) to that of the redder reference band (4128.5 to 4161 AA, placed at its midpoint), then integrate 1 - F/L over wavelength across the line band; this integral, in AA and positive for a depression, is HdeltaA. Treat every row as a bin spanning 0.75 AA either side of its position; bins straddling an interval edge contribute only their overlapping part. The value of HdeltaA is -0.37 AA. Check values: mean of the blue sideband 1.52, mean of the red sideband 1.46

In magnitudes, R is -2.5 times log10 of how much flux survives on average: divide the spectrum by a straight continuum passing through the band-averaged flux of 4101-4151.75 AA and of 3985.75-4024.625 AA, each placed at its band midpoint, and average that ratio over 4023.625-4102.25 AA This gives -0.029 mag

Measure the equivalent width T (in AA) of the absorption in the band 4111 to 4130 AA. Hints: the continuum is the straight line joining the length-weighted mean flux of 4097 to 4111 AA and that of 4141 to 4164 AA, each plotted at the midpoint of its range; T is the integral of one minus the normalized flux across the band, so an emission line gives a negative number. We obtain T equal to -2.2 AA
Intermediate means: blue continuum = 1.37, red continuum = 1.44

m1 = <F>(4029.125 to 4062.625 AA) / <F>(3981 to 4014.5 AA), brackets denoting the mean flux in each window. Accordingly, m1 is 1.07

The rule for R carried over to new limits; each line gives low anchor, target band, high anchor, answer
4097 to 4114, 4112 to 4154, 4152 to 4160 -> -0.03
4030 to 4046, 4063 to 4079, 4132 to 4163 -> 0.03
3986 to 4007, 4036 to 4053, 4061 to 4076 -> -0.08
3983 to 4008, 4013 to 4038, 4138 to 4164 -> -0.10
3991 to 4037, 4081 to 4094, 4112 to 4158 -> -0.07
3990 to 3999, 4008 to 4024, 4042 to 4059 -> -0.07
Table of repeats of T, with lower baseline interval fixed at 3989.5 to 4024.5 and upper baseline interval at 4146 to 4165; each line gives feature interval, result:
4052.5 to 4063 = -0.1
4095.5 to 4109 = 1.1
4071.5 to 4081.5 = 0.1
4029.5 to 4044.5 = -0.5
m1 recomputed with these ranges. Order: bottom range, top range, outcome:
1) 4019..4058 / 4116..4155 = 0.93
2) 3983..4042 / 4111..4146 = 0.98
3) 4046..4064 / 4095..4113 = 0.92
